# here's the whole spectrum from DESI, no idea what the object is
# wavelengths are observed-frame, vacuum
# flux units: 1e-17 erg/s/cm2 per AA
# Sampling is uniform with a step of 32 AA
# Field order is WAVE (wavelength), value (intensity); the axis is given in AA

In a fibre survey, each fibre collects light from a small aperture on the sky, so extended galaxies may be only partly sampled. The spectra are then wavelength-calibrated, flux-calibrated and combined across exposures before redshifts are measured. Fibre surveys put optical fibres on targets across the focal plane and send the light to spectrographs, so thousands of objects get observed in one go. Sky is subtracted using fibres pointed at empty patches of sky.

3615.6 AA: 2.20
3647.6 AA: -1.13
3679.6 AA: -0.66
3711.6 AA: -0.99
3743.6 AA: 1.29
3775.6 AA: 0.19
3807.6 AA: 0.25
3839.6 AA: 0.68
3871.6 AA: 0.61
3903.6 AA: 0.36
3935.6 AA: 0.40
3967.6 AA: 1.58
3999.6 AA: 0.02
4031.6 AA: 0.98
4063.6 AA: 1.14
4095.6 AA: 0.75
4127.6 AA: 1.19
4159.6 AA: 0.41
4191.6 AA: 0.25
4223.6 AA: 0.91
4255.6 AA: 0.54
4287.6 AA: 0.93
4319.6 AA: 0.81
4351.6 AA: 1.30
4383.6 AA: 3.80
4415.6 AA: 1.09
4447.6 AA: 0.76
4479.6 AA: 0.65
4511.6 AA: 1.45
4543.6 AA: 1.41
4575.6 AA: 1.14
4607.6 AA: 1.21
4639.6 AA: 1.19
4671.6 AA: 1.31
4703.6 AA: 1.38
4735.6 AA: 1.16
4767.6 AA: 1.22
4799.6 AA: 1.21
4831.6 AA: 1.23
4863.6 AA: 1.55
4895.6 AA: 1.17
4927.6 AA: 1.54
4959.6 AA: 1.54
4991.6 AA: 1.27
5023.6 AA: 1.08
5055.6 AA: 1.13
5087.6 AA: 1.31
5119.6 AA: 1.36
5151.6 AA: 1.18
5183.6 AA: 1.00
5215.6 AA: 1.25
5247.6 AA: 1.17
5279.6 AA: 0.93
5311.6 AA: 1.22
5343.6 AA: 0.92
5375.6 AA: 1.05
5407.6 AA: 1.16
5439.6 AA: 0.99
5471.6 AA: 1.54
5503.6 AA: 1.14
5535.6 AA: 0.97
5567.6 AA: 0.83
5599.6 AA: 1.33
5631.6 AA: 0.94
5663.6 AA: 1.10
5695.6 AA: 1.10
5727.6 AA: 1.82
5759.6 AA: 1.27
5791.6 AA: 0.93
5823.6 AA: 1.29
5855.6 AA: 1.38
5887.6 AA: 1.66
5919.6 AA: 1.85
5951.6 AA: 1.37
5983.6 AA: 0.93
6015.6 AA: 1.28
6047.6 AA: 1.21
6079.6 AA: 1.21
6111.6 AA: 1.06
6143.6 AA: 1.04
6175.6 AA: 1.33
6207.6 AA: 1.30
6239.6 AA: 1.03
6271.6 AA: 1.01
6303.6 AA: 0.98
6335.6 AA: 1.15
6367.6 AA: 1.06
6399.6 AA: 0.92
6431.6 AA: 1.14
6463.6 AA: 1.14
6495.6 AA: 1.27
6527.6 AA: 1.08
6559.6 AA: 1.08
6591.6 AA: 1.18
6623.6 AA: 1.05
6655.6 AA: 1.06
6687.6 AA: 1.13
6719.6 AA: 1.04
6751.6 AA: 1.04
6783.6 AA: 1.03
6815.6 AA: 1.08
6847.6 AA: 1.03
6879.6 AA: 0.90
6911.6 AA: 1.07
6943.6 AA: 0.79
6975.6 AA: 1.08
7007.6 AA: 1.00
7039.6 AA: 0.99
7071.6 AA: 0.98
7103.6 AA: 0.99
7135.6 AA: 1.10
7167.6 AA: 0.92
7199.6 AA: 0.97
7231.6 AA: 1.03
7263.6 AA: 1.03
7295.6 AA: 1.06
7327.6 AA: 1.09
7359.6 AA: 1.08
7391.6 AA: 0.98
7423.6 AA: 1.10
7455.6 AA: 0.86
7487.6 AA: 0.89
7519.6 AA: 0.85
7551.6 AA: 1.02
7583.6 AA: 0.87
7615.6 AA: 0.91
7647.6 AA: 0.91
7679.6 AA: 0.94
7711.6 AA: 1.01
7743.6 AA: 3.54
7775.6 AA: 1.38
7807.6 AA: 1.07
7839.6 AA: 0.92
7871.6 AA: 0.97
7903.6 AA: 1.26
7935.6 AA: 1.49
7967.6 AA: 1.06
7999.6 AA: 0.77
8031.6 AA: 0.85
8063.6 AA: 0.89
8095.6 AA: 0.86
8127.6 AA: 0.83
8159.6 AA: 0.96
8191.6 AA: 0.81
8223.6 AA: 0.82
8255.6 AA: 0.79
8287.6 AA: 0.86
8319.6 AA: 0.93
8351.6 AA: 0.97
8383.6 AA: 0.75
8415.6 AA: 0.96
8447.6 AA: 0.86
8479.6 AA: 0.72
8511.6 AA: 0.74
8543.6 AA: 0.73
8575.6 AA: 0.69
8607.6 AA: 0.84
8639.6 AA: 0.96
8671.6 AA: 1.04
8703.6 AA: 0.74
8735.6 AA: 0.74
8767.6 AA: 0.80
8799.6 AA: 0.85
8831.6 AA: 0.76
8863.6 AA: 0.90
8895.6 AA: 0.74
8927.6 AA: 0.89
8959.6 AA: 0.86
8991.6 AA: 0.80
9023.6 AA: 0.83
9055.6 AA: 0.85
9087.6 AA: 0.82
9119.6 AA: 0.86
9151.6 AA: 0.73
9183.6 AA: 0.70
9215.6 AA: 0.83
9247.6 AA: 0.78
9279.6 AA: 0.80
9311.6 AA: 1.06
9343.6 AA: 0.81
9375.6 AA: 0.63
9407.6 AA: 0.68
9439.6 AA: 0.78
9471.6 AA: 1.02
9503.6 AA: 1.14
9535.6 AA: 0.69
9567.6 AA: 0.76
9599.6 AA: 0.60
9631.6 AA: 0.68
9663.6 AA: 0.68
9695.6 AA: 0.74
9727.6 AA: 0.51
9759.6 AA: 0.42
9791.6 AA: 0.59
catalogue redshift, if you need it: 0.18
